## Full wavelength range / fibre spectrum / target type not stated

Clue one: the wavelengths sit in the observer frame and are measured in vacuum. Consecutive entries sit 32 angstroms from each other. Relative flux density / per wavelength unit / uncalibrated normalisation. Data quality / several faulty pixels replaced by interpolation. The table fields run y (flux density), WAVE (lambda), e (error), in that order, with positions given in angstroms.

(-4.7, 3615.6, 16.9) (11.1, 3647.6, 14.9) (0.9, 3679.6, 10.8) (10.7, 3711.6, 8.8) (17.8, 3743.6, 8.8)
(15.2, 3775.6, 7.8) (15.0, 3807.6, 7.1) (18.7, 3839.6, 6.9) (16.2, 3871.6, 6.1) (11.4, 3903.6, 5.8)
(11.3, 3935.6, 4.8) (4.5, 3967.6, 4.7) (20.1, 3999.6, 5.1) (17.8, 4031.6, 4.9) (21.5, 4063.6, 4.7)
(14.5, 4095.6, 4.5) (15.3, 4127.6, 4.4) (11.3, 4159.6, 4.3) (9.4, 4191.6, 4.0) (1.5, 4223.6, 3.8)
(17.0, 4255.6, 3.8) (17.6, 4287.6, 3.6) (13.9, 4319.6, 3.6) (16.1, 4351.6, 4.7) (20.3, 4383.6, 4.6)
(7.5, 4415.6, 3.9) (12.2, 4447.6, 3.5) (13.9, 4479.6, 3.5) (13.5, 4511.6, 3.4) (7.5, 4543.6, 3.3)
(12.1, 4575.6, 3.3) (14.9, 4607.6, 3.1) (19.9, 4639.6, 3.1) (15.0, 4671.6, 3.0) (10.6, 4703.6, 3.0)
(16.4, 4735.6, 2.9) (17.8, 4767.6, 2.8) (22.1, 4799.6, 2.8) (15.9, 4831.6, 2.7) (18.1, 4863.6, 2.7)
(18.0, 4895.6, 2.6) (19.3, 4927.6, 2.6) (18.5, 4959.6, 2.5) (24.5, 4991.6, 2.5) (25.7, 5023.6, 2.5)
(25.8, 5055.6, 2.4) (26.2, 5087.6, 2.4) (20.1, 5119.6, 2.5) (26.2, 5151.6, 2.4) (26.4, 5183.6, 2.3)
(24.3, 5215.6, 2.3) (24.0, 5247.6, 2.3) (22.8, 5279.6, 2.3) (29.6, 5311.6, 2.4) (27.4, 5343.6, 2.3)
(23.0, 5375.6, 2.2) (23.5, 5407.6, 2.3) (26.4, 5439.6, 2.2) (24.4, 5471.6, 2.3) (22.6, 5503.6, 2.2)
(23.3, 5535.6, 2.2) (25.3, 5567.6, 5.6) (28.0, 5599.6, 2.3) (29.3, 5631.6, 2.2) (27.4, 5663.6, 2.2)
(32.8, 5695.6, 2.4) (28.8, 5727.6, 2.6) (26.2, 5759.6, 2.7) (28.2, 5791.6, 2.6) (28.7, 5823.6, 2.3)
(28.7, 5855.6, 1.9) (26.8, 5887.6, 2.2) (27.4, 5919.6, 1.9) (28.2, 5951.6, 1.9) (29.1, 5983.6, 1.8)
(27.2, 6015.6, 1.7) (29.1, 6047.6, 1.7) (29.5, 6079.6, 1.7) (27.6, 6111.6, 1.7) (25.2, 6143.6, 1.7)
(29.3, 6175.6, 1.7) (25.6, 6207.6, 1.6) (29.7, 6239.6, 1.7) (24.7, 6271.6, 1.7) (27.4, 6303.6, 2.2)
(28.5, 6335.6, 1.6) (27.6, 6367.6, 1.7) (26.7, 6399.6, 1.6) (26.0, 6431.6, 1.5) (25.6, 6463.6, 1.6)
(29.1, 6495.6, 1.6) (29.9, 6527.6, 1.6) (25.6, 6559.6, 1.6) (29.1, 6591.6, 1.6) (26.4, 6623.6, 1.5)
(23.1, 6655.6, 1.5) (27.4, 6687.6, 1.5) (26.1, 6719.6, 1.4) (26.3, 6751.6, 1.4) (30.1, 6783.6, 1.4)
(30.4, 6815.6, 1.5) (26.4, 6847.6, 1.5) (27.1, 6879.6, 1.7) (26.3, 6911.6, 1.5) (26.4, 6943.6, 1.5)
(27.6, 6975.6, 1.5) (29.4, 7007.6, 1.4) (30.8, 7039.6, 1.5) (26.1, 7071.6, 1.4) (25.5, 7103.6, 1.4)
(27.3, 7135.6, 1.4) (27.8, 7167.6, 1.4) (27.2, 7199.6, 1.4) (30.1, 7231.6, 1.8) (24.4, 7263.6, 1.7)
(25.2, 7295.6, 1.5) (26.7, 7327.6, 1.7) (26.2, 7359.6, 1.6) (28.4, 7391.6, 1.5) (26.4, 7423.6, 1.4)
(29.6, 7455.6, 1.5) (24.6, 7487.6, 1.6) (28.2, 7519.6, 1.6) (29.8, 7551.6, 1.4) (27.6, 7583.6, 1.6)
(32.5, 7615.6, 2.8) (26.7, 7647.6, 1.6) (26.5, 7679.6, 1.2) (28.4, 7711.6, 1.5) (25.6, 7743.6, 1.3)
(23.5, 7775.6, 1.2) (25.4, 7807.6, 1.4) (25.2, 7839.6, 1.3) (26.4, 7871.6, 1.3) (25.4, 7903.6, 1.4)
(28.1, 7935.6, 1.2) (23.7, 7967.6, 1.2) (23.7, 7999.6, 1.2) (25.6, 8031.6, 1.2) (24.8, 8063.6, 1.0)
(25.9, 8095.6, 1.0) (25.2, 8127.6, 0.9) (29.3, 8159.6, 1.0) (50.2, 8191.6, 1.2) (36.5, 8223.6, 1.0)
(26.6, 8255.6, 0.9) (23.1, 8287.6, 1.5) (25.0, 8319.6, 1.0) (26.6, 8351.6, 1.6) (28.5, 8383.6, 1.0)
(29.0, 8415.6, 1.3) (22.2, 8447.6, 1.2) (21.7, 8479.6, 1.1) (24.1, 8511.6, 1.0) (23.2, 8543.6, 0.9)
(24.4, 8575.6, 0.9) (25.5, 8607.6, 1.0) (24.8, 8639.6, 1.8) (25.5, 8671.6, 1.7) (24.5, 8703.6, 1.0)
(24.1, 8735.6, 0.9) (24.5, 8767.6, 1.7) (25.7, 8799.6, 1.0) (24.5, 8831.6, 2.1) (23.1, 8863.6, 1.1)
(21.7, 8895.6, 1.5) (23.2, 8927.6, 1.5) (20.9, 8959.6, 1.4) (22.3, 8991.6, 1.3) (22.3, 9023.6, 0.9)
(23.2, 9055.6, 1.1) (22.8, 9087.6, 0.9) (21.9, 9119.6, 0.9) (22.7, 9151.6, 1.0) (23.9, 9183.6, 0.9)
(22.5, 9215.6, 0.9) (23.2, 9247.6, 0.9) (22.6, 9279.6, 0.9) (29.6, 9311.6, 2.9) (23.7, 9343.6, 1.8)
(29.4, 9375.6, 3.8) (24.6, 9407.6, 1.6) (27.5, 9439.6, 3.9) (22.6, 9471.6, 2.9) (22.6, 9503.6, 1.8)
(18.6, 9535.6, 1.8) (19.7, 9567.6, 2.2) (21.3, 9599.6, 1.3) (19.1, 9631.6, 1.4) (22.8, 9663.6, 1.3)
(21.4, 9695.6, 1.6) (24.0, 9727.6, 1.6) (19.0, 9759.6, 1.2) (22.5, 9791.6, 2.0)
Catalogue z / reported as 0.25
